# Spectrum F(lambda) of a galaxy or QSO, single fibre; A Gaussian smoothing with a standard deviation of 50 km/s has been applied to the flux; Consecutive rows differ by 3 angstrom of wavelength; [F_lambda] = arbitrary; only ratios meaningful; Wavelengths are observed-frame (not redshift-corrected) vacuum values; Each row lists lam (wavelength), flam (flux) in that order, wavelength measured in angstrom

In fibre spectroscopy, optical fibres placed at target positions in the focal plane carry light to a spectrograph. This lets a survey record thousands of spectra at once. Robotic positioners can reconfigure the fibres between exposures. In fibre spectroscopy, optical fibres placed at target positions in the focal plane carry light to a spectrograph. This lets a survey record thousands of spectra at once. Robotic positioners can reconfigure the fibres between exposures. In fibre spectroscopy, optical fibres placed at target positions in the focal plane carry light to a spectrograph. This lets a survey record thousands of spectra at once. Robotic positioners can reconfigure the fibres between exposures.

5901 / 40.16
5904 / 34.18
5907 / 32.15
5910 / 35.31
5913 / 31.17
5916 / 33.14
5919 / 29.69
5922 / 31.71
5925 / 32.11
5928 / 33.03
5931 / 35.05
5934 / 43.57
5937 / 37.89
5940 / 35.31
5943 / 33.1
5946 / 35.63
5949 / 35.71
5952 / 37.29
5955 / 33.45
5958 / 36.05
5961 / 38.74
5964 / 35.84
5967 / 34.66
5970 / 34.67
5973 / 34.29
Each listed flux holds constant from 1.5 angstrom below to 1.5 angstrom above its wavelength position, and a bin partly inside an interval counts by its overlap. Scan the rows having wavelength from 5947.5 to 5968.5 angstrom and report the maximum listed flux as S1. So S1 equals 38.74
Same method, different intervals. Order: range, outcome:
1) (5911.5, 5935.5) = 43.57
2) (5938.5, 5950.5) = 35.71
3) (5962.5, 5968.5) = 35.84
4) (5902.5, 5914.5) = 35.31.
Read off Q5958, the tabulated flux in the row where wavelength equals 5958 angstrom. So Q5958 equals 36.05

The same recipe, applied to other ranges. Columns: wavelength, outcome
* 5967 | 34.66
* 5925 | 32.11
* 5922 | 31.71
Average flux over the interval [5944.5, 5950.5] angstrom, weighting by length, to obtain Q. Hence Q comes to 35.7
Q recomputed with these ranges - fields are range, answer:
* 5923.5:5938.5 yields 36.3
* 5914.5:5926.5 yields 31.7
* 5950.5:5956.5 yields 35.4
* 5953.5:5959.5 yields 34.8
